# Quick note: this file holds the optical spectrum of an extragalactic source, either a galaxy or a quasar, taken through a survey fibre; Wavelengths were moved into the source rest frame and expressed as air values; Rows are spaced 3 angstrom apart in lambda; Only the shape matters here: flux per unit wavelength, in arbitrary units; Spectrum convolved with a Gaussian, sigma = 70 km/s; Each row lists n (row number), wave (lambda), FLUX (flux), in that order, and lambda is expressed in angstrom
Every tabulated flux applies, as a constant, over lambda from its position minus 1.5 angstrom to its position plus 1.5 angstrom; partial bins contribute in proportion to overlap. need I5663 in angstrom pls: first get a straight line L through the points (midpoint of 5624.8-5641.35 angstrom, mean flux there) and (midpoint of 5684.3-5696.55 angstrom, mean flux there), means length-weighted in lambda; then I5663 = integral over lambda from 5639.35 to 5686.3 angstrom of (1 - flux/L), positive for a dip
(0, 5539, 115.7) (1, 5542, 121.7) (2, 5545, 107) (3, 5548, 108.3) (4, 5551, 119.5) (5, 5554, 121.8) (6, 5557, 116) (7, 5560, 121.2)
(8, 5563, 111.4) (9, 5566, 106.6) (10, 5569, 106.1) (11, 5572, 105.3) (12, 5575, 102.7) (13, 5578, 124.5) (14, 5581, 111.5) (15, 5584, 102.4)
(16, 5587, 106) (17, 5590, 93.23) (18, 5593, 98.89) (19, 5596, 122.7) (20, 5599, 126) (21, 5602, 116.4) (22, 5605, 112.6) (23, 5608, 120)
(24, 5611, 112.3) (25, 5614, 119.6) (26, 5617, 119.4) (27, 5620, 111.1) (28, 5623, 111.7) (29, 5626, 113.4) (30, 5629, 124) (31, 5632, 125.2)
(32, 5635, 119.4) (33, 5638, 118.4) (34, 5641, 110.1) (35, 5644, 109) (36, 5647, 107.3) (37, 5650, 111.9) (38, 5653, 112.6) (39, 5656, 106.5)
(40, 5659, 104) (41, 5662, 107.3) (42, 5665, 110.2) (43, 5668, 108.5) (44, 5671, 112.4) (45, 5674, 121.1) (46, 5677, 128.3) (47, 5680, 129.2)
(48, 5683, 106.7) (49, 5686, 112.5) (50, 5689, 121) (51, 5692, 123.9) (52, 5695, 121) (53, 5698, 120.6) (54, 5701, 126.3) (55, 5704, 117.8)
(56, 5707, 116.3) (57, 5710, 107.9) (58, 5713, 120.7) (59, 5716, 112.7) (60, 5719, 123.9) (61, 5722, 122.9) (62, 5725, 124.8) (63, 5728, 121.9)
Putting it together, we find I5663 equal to 2.7 angstrom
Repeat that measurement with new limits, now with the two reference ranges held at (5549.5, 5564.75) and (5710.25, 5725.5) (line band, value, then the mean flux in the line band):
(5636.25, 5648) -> 0.72 angstrom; 112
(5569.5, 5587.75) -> 1.44 angstrom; 109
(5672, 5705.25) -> -0.37 angstrom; 121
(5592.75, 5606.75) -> 0.17 angstrom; 117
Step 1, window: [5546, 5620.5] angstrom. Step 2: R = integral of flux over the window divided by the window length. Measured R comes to 113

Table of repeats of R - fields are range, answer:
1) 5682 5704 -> 119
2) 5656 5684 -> 114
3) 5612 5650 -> 116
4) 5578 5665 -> 113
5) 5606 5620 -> 117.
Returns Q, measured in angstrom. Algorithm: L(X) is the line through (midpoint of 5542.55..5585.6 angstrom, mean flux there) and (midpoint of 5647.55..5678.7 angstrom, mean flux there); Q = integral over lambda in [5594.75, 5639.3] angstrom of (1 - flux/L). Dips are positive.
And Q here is -2.39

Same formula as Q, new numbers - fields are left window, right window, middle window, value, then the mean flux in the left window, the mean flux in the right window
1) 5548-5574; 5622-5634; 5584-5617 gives 1.1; 113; 119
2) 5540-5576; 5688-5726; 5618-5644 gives 0.0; 112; 120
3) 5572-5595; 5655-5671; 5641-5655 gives -0.3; 106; 108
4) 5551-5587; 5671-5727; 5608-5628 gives -0.1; 112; 120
